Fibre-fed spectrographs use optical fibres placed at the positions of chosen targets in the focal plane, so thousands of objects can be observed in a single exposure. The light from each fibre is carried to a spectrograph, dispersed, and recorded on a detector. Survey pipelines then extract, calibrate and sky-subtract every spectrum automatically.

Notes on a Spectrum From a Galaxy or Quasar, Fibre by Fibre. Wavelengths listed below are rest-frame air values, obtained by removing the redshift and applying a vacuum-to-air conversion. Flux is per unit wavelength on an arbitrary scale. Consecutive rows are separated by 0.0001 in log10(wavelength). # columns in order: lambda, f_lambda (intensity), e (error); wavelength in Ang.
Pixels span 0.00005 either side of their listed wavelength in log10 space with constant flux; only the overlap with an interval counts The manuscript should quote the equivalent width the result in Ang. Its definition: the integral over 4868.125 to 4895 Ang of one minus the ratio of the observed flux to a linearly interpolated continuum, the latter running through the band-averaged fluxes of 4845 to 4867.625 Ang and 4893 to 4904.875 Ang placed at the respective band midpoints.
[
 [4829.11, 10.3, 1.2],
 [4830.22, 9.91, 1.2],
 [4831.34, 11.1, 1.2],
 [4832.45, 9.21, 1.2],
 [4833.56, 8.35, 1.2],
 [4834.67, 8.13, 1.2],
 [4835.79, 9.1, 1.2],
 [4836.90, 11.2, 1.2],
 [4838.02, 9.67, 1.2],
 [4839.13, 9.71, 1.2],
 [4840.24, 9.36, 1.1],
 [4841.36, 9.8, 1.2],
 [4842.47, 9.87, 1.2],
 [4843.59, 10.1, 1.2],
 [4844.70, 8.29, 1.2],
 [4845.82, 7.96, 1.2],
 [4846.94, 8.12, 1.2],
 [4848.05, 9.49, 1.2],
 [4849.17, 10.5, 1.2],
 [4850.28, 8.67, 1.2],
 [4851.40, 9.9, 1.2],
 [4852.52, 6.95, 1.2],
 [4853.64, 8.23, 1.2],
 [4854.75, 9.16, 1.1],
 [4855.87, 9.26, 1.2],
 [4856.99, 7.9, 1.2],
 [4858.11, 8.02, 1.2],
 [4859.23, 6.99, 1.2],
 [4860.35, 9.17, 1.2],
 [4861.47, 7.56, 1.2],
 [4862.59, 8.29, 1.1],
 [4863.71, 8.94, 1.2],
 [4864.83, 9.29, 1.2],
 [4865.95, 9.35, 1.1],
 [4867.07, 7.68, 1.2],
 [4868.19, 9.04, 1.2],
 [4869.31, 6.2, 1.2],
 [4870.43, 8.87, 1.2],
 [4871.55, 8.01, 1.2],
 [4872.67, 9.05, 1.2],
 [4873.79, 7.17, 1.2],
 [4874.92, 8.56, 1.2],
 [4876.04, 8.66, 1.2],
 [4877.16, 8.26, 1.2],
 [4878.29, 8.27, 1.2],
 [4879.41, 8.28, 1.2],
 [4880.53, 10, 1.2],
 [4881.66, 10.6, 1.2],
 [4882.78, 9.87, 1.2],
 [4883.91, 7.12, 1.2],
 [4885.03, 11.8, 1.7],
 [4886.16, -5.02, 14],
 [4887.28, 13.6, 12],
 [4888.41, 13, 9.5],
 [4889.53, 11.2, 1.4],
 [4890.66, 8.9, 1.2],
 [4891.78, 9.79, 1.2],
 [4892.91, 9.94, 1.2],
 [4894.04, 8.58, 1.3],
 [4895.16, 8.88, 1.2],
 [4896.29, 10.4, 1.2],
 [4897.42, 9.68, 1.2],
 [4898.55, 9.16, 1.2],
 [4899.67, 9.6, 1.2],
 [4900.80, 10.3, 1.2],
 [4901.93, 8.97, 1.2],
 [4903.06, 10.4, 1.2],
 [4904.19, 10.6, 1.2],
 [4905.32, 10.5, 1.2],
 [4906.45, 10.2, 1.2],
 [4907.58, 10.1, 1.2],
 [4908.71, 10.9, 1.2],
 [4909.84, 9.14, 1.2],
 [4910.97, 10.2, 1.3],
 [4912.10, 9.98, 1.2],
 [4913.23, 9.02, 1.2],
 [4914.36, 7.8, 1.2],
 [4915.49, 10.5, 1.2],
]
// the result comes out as 1.44 Ang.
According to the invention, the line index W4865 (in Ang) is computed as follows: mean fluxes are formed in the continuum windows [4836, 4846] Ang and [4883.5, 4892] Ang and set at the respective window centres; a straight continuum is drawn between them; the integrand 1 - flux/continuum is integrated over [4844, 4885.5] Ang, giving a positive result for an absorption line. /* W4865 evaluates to 2.48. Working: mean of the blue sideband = 9.6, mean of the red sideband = 8.8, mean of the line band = 8.63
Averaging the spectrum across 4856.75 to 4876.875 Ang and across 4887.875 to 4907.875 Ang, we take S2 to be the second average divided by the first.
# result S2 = 1.21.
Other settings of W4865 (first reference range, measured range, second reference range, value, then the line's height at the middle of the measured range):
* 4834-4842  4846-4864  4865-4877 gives 0.72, 8.91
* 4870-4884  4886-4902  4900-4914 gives -0.09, 9.44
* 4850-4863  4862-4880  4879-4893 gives 0.73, 8.73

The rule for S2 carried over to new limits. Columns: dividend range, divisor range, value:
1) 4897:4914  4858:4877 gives 1.19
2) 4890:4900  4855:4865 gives 1.13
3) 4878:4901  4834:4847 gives 0.99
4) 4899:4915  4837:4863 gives 1.11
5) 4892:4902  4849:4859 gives 1.11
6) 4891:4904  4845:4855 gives 1.10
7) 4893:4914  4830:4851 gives 1.04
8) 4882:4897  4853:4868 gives 1.08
